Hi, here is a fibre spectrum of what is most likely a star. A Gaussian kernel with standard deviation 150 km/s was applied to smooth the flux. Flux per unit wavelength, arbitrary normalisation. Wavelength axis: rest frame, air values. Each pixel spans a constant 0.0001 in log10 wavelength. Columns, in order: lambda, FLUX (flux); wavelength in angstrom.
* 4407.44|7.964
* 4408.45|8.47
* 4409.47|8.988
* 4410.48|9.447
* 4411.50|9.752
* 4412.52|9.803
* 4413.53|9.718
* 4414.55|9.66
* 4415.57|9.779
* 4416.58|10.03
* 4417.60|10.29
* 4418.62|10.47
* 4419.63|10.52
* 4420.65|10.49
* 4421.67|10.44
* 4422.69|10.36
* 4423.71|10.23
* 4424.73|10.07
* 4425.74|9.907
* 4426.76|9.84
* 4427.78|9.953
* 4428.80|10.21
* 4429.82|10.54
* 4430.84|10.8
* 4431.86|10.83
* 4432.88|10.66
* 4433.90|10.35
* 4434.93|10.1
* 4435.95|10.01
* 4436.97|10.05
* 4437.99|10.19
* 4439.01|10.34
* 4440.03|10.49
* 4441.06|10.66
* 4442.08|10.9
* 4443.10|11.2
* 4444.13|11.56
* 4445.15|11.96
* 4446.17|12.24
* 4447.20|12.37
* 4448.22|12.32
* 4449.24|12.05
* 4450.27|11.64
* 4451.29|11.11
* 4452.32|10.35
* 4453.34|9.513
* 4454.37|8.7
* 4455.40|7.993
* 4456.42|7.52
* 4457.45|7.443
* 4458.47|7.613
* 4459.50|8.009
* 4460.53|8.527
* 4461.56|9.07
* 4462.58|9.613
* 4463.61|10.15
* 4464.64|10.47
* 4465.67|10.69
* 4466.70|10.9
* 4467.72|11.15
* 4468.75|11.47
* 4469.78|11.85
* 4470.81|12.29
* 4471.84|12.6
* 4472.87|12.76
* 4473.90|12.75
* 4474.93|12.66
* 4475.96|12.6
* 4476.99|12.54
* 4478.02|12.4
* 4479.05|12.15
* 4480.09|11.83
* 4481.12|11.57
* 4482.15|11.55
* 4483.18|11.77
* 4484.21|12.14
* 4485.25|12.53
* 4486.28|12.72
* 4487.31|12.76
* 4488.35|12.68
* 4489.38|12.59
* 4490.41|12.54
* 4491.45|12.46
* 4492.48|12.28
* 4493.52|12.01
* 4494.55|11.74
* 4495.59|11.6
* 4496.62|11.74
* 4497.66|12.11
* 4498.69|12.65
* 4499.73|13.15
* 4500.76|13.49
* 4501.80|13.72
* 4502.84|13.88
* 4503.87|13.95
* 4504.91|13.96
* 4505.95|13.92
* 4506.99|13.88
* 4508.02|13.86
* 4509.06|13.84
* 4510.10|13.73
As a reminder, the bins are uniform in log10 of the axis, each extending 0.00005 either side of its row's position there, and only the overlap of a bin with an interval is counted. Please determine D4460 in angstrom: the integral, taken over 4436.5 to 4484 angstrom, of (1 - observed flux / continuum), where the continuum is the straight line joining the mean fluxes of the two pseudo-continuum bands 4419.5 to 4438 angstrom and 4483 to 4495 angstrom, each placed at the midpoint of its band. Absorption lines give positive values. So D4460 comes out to 2.1 angstrom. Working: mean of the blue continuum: 10.3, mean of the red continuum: 12.4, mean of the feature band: 10.9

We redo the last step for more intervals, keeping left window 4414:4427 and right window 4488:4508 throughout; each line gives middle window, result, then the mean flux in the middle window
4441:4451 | -0.6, 11.7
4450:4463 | 2.8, 8.96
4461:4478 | 0.6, 11.5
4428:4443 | 0.3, 10.4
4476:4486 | 0.2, 12.1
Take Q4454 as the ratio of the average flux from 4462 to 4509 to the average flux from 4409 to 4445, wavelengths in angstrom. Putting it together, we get 1.2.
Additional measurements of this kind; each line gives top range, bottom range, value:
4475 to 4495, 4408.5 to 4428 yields 1.23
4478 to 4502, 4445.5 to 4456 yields 1.14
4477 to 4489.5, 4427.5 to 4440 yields 1.18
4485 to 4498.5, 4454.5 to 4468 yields 1.35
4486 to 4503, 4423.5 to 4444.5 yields 1.21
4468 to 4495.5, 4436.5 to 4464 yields 1.21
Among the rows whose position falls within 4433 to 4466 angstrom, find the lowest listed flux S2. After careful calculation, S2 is 7.443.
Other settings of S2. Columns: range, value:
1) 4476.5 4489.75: 11.55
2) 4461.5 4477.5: 9.07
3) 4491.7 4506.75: 11.6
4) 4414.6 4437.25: 9.779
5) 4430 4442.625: 10.01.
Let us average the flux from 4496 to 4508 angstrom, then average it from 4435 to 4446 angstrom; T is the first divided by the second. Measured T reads 1.24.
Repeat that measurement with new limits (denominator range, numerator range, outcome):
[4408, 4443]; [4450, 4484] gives 1.06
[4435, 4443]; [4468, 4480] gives 1.18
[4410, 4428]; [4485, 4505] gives 1.27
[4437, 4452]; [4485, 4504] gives 1.12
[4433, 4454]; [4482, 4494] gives 1.13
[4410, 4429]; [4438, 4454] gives 1.11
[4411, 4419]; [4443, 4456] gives 1.11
